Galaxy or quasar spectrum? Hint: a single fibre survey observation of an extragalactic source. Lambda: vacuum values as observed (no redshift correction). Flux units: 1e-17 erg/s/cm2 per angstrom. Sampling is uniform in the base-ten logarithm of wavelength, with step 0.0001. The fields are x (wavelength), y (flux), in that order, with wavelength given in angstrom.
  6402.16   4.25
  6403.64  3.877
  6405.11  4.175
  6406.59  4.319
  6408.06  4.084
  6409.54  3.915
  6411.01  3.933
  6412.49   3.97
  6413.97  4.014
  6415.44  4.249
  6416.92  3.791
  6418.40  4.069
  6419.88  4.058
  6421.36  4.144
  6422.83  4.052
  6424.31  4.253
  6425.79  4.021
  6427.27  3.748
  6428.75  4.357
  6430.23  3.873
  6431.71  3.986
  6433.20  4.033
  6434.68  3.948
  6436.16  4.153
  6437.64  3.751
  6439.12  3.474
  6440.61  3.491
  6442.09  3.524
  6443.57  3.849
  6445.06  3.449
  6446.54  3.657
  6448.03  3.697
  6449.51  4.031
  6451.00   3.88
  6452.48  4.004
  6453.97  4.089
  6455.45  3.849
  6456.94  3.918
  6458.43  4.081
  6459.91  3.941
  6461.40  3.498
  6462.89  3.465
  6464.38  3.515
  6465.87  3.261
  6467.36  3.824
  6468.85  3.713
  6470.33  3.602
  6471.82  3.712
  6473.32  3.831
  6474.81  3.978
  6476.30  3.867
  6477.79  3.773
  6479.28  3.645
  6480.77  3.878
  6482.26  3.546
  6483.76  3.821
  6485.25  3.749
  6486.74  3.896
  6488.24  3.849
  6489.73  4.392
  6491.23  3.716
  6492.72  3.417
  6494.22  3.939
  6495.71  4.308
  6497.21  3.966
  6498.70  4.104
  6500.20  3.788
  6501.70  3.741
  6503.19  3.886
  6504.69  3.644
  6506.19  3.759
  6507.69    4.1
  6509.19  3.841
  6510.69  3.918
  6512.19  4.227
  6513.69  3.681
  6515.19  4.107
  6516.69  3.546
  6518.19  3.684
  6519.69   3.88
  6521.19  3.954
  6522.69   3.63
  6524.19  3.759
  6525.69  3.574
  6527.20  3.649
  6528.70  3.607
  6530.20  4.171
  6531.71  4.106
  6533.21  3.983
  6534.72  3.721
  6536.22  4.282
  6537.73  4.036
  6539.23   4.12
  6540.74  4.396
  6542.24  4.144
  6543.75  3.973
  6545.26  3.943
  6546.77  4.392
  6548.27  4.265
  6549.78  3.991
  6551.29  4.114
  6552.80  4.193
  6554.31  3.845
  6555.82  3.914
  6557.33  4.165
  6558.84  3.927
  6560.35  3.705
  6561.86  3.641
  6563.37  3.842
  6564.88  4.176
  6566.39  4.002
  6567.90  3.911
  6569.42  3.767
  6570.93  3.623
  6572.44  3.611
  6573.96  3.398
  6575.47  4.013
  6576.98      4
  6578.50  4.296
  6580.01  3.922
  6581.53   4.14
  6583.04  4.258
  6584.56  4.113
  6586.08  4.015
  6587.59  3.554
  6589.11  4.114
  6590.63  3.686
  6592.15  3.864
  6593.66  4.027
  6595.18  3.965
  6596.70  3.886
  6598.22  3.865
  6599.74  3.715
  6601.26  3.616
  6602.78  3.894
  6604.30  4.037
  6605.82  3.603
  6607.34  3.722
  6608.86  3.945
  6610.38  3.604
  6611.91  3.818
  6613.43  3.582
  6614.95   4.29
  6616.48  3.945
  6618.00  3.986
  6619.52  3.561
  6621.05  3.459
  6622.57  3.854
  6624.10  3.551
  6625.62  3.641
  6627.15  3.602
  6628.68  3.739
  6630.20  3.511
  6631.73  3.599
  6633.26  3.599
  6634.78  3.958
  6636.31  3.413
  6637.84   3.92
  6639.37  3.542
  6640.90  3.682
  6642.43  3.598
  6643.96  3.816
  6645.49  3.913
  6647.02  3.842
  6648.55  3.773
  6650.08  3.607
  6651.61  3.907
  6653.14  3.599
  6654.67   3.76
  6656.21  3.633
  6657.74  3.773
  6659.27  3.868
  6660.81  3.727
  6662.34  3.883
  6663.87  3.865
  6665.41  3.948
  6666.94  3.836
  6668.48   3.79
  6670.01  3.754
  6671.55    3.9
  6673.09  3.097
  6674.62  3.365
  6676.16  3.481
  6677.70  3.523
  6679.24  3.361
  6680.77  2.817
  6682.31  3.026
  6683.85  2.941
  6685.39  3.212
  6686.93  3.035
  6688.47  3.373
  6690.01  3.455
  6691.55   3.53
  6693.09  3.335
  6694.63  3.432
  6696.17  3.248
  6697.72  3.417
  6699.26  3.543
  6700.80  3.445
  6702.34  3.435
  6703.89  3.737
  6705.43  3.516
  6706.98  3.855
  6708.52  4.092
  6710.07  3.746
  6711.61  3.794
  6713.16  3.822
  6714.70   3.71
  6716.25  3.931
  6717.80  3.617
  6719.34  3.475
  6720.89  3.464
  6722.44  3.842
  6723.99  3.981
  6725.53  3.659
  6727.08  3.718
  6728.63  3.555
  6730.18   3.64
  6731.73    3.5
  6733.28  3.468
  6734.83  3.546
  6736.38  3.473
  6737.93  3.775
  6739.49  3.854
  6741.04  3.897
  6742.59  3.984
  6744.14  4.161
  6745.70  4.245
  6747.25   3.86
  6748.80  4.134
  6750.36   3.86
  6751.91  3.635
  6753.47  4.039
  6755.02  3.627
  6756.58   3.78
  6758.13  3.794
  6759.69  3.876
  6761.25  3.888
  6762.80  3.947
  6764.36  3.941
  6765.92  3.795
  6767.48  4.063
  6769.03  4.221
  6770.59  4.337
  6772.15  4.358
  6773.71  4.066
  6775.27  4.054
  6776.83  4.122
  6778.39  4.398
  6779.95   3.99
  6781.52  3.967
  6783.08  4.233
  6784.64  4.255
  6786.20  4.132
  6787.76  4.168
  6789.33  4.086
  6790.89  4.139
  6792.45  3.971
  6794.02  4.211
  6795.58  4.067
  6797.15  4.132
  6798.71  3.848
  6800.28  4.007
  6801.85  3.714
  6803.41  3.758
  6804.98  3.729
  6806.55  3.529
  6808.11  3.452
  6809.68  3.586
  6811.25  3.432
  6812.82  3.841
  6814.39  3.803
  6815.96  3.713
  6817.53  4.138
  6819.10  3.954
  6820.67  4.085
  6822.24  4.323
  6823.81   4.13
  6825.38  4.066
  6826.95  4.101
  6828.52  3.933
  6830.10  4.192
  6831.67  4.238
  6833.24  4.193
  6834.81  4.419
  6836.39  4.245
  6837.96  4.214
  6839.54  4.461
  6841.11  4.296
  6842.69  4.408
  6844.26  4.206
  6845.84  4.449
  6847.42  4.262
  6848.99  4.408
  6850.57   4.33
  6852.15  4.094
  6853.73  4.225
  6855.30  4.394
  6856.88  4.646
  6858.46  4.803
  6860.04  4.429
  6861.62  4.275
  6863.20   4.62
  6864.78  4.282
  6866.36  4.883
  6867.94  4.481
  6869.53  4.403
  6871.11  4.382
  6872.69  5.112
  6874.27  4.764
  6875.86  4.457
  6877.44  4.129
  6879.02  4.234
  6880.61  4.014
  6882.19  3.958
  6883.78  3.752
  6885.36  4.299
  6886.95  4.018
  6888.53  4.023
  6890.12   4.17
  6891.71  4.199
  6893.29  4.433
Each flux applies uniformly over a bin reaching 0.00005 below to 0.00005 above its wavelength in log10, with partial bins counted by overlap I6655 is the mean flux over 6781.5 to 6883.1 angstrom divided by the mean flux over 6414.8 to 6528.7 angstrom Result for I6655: 1.1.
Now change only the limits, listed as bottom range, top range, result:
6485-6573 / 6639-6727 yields 0.92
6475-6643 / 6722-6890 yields 1.05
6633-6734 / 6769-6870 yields 1.15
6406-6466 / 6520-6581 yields 1.01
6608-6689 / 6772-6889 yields 1.15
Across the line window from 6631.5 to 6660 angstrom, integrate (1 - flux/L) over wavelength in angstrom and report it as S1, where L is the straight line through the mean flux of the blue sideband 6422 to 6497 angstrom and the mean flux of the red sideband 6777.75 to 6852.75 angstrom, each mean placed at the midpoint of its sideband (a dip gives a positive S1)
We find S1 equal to 1.62 angstrom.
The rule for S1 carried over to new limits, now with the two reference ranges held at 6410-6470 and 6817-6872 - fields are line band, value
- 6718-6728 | 1.2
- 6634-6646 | 1.1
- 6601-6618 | 0.9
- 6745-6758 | 1.0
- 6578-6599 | 0.3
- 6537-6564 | -0.3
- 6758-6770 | 0.8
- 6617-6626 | 0.8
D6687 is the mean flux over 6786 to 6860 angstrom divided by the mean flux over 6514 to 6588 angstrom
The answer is 1.04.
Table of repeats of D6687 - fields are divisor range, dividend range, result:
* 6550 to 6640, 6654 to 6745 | 0.94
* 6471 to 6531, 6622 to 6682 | 0.95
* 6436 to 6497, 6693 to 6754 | 0.98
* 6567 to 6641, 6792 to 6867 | 1.09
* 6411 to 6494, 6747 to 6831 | 1.03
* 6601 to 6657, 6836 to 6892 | 1.16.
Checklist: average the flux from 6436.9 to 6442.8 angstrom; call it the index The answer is 3.56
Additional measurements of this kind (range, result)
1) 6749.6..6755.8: 3.79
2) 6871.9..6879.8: 4.54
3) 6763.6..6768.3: 3.94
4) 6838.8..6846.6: 4.36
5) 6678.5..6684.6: 3.04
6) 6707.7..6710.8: 3.92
